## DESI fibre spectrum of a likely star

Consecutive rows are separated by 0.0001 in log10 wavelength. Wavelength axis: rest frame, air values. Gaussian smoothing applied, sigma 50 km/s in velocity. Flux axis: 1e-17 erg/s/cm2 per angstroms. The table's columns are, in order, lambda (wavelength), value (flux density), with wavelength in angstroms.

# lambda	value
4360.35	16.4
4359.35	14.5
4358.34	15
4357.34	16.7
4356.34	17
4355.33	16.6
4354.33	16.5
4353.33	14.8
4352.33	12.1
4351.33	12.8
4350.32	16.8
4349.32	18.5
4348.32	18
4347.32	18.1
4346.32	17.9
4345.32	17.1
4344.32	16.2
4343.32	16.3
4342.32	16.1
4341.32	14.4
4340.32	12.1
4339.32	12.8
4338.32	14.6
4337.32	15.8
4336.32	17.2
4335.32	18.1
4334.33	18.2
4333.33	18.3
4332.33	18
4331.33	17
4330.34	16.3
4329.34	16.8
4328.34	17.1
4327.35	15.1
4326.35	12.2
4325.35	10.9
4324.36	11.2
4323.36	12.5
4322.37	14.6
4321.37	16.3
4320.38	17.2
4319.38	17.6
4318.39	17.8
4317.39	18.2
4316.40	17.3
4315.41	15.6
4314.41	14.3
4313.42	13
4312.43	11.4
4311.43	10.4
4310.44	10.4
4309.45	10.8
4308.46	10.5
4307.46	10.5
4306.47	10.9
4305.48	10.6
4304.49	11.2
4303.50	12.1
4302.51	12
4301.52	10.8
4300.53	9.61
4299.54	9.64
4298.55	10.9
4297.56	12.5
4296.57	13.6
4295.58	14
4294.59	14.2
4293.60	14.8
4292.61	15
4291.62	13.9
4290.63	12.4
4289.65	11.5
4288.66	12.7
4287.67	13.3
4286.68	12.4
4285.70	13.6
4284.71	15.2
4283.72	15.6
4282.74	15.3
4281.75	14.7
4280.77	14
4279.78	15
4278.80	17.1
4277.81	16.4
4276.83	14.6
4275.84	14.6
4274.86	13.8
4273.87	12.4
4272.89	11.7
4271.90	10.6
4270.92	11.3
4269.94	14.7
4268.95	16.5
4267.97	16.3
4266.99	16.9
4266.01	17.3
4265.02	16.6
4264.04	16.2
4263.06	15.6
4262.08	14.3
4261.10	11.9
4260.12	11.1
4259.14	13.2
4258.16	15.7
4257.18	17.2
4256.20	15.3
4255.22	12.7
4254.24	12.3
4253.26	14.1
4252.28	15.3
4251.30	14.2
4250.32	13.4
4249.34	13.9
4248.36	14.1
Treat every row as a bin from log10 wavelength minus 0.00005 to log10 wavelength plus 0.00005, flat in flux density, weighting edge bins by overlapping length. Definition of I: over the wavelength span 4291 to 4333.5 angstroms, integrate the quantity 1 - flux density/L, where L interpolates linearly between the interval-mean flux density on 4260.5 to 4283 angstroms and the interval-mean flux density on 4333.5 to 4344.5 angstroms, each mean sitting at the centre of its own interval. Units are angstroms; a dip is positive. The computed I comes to 4.7 angstroms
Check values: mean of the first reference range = 14.7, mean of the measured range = 13.6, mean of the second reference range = 15.7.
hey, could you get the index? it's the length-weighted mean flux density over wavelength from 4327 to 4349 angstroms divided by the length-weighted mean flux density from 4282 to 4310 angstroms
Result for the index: 1.32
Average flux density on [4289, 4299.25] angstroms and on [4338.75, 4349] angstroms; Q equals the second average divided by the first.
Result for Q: 1.2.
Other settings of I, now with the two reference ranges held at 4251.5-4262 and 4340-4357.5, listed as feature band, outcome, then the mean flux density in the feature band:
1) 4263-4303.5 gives 1.8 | 13.8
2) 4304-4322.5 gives 2.0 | 13.6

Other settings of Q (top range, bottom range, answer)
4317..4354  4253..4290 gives 1.10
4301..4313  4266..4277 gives 0.78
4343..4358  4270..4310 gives 1.27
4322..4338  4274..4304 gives 1.16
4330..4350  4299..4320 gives 1.31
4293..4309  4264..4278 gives 0.81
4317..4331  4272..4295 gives 1.09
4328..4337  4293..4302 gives 1.42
